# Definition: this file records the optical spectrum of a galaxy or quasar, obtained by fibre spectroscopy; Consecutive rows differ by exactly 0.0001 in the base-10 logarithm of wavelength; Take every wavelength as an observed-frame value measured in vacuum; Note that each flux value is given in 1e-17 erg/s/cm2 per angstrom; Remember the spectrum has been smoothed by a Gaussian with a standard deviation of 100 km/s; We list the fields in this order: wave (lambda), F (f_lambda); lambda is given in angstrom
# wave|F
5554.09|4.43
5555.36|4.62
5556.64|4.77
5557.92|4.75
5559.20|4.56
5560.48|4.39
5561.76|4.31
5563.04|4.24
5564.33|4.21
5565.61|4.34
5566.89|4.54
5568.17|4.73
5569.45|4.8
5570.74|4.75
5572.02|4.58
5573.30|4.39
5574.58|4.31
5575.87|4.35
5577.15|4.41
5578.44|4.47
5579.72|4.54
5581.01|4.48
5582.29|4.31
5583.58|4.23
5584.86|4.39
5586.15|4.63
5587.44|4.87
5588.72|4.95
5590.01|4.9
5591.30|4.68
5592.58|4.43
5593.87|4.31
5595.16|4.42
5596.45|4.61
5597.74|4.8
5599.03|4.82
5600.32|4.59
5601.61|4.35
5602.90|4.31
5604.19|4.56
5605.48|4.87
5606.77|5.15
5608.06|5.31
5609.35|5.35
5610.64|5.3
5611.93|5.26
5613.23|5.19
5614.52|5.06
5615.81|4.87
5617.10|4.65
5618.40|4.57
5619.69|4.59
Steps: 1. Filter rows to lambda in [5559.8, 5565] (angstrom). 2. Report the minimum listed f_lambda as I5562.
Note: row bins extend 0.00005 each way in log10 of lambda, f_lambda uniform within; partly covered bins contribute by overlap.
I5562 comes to 4.21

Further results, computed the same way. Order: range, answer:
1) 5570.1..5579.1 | 4.31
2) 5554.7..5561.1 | 4.39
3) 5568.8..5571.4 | 4.75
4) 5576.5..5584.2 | 4.23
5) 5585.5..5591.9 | 4.63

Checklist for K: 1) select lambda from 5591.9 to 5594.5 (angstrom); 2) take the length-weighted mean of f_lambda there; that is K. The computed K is 4.38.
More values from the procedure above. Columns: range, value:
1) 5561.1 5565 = 4.25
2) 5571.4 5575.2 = 4.43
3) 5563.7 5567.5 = 4.37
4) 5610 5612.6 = 5.27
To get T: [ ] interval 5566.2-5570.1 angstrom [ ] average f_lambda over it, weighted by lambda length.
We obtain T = 4.68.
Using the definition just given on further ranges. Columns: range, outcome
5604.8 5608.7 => 5.11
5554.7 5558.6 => 4.72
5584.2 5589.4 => 4.71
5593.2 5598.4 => 4.53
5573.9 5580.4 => 4.41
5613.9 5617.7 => 4.87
